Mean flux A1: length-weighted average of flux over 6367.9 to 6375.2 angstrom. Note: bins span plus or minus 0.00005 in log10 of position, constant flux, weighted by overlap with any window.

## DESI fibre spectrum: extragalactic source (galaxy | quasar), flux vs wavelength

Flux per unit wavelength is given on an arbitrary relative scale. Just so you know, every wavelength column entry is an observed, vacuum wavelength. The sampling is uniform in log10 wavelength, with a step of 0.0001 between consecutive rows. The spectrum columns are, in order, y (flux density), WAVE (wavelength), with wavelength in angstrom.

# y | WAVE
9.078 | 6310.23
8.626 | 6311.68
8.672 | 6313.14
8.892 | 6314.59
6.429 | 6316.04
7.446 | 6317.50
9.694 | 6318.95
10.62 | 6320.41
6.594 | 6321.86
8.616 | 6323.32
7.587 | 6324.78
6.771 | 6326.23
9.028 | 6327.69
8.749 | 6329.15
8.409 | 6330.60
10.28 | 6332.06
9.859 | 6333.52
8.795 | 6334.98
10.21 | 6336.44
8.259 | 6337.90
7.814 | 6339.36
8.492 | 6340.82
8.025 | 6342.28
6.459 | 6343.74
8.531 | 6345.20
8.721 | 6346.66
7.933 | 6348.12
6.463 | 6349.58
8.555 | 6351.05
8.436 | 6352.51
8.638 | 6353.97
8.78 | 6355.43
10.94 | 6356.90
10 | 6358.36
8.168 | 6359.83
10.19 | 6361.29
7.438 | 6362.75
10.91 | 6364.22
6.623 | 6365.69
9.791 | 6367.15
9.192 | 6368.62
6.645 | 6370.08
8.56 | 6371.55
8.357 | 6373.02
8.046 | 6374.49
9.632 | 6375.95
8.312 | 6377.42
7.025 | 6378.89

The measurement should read 8.16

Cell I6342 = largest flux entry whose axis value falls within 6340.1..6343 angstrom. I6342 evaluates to 8.492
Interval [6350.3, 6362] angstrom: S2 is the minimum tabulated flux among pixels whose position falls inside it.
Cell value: 8.168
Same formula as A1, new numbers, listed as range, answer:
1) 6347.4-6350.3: 7.2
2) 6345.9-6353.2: 8.02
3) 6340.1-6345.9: 7.87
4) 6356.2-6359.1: 10.5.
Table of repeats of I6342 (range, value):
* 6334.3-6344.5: 10.21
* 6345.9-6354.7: 8.721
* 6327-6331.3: 9.028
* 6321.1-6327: 8.616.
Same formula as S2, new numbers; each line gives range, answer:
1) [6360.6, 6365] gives 7.438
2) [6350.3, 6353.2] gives 8.436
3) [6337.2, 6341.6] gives 7.814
